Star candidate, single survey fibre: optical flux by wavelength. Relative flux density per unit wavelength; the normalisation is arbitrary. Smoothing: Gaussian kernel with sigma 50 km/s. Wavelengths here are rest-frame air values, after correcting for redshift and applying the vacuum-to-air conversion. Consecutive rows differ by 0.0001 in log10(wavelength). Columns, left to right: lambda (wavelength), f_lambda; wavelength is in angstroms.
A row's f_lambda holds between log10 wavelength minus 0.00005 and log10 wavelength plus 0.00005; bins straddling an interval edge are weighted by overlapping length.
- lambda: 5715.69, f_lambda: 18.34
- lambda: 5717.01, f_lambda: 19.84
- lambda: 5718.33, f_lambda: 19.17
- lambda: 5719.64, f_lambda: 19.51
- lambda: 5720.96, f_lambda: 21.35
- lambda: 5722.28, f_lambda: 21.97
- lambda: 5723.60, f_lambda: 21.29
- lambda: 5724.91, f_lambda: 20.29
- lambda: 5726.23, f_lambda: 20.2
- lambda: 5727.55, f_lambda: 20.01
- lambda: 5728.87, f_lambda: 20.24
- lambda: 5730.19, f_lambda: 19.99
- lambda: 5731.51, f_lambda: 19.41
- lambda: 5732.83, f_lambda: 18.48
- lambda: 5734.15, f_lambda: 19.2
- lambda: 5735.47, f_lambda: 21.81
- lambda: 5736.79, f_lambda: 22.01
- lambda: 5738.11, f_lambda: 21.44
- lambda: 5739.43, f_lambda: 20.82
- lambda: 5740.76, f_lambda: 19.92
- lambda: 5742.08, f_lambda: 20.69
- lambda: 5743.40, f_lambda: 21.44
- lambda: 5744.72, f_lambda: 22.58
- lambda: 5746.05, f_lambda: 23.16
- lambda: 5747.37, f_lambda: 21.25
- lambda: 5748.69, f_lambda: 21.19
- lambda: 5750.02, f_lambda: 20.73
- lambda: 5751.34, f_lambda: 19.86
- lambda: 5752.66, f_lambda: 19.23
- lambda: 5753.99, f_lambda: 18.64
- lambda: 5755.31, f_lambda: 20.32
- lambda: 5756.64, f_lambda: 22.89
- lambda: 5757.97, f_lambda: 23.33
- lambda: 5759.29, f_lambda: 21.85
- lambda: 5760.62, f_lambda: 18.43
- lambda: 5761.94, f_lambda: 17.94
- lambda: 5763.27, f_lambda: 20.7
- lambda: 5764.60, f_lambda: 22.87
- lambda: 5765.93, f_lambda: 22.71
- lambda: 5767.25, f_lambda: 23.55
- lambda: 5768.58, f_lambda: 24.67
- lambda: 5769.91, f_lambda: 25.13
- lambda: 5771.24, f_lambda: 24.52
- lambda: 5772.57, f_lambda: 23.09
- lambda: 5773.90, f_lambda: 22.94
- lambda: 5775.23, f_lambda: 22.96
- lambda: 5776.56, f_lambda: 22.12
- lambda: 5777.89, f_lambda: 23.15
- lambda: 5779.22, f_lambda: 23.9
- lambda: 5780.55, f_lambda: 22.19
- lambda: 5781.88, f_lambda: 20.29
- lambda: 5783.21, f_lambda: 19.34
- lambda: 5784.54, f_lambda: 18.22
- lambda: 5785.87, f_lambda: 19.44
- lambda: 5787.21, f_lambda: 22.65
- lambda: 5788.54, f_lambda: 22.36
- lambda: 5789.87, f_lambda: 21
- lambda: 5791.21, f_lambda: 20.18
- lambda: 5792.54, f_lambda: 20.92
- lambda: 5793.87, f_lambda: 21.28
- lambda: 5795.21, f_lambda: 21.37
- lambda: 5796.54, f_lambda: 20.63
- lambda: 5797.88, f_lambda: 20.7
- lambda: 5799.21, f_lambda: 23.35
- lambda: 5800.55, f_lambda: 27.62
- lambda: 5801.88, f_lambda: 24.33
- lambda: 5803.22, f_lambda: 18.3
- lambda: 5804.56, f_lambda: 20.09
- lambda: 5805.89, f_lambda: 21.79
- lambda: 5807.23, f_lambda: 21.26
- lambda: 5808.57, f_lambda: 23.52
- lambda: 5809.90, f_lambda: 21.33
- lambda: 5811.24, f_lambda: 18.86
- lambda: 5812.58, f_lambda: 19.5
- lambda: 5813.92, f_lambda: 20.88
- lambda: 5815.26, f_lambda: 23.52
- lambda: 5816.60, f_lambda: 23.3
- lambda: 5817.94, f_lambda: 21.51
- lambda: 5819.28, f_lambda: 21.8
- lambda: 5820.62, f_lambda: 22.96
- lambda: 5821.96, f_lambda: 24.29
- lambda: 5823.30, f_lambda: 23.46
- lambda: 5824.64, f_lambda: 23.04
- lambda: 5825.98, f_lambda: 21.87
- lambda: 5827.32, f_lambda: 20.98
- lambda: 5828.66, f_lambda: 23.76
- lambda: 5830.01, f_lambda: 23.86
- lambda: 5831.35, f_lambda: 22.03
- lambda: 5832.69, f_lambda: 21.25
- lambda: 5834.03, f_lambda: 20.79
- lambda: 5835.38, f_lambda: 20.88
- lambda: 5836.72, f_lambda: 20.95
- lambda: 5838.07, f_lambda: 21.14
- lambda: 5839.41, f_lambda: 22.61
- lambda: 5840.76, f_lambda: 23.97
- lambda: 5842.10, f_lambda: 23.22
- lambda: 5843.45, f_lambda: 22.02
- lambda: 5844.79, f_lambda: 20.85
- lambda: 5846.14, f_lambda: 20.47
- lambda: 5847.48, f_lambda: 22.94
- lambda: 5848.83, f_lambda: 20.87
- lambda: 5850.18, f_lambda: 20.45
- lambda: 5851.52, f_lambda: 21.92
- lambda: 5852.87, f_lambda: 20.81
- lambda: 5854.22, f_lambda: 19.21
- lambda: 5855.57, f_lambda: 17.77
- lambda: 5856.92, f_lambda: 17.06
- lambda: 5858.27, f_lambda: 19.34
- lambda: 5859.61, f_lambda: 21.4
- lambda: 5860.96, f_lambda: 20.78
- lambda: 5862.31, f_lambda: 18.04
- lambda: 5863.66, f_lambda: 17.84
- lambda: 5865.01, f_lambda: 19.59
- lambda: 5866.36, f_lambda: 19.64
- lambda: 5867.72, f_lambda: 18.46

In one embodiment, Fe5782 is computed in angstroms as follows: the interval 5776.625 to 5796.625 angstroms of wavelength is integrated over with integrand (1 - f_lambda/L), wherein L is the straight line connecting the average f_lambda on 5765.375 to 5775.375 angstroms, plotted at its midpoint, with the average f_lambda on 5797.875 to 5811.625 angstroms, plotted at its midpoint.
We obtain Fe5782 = 1.5 angstroms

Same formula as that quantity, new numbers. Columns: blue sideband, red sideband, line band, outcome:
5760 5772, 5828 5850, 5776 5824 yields 0.9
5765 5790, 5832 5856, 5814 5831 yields -0.9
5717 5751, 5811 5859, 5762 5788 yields -1.5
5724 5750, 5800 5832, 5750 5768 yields 0.2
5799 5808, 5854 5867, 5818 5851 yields -2.5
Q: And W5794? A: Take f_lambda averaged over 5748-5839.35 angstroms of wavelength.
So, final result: 21.8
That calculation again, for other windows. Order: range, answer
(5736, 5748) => 21.5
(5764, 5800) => 22.1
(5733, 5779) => 21.7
